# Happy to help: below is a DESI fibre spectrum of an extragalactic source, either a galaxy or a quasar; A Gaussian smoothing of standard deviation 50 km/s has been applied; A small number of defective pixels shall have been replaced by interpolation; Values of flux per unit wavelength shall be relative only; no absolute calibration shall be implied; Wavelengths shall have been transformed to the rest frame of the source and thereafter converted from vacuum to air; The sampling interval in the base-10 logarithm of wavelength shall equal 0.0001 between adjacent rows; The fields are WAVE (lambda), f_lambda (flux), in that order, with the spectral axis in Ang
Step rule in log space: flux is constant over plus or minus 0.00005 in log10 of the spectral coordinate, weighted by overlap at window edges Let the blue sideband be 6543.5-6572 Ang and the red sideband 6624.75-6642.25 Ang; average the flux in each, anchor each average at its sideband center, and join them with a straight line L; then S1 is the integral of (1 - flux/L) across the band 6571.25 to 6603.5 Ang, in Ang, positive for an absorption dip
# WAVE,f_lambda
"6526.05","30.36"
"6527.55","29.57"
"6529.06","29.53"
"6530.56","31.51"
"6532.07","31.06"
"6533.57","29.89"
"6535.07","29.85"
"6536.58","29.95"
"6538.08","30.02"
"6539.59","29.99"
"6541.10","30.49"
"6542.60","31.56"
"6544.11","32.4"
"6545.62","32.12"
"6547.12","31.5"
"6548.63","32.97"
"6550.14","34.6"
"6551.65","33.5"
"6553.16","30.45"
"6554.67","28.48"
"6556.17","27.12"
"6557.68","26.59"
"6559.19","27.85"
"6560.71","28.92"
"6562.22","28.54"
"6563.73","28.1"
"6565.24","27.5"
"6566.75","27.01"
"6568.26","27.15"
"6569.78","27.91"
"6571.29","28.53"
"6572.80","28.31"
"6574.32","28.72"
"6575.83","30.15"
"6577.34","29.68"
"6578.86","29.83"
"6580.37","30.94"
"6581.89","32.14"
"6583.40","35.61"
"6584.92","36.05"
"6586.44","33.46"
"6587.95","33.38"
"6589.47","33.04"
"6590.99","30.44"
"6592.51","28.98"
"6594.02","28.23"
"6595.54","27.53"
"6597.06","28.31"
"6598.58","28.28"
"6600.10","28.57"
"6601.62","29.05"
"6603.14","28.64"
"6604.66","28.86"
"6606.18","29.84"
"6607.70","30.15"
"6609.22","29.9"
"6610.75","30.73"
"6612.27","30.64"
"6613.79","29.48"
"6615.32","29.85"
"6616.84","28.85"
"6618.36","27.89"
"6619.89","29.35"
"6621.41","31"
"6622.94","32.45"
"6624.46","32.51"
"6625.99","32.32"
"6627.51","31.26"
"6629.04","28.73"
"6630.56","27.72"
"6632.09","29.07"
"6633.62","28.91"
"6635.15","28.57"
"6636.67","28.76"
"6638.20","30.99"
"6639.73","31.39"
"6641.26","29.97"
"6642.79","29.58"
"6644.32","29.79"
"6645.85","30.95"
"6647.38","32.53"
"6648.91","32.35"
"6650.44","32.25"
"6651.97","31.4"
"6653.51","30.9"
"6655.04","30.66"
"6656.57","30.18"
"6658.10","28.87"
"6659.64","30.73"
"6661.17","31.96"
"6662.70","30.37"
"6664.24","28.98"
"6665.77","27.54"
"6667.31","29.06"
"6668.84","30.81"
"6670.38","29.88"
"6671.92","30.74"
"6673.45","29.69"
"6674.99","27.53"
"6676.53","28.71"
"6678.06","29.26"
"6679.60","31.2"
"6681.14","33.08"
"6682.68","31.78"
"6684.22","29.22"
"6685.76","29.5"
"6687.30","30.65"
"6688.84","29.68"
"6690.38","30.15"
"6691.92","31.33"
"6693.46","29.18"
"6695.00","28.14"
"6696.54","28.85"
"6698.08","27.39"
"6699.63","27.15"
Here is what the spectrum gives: -0.8 Ang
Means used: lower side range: 29.5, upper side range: 29.9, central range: 30.4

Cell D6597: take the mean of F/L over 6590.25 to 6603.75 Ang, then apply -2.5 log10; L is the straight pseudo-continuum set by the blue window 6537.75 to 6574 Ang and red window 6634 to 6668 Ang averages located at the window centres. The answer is 0.047 mag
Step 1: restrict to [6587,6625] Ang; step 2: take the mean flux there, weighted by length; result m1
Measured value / 29.8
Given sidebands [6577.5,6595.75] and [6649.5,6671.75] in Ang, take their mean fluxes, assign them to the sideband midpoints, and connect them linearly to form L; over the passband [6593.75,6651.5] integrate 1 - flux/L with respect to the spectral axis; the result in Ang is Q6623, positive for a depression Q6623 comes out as 2.0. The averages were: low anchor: 31.7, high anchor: 30.3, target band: 29.9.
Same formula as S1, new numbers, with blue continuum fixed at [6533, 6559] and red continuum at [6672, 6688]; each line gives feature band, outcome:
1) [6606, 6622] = 0.3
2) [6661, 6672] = 0.1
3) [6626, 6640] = 0.3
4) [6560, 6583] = 1.1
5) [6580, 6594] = -0.9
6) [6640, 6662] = -0.5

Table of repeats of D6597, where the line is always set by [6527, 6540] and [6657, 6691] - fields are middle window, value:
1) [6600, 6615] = 0.016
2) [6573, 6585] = -0.040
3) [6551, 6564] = 0.048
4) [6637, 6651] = -0.035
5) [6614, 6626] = -0.011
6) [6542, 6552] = -0.086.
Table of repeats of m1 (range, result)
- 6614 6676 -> 30.1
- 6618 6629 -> 30.9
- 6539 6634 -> 30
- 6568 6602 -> 30.2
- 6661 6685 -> 29.9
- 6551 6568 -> 28.5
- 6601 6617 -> 29.7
